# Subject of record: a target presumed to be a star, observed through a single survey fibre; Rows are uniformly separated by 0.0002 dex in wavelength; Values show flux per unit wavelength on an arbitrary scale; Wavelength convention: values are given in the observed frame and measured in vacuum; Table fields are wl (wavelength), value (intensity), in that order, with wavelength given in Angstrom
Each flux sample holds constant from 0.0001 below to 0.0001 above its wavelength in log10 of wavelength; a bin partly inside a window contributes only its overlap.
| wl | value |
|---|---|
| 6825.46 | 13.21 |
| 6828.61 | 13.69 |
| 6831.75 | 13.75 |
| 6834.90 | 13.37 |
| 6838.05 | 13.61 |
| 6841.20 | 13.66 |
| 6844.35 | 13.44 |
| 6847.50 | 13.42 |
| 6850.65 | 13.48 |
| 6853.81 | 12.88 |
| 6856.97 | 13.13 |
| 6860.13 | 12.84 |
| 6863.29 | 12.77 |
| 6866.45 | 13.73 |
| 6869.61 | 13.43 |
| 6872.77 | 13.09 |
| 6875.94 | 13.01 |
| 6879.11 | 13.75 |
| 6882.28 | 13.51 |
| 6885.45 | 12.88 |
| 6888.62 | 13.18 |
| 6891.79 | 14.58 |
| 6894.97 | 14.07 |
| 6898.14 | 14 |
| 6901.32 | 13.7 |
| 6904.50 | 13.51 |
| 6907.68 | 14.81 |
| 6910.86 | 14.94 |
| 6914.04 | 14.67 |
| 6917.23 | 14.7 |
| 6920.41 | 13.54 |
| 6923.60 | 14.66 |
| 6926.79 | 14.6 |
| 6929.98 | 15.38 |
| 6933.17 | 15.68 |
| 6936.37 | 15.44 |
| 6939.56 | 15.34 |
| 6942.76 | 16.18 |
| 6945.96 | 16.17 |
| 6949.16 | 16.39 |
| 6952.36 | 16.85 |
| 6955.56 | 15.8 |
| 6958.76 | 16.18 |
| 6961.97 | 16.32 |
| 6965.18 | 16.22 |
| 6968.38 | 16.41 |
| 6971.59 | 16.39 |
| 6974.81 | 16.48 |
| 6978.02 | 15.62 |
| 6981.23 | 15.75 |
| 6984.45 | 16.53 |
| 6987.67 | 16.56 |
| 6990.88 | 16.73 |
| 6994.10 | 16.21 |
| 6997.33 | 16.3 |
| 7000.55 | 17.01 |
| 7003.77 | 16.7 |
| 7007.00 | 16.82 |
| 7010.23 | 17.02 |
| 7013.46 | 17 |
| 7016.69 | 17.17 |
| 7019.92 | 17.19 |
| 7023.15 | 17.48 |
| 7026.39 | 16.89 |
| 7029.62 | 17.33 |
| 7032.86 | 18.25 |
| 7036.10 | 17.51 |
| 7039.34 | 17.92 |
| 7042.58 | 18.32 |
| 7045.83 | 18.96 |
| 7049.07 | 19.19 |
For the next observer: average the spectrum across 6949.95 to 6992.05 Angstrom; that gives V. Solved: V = 16.3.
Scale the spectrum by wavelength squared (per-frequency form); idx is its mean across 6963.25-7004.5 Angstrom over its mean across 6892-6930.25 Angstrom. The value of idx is 1.16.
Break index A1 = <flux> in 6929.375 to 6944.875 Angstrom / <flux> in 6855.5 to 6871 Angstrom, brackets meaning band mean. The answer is 1.19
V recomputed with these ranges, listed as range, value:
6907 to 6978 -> 15.6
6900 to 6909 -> 14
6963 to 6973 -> 16.3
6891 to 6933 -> 14.4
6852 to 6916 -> 13.6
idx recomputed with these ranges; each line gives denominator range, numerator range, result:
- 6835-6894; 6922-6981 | 1.22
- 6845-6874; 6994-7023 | 1.33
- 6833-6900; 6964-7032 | 1.29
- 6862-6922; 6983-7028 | 1.26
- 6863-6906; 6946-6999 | 1.23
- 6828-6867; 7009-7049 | 1.39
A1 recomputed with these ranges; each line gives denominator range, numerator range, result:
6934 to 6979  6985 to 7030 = 1.05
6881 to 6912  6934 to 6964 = 1.15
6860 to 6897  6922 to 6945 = 1.14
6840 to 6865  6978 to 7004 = 1.24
